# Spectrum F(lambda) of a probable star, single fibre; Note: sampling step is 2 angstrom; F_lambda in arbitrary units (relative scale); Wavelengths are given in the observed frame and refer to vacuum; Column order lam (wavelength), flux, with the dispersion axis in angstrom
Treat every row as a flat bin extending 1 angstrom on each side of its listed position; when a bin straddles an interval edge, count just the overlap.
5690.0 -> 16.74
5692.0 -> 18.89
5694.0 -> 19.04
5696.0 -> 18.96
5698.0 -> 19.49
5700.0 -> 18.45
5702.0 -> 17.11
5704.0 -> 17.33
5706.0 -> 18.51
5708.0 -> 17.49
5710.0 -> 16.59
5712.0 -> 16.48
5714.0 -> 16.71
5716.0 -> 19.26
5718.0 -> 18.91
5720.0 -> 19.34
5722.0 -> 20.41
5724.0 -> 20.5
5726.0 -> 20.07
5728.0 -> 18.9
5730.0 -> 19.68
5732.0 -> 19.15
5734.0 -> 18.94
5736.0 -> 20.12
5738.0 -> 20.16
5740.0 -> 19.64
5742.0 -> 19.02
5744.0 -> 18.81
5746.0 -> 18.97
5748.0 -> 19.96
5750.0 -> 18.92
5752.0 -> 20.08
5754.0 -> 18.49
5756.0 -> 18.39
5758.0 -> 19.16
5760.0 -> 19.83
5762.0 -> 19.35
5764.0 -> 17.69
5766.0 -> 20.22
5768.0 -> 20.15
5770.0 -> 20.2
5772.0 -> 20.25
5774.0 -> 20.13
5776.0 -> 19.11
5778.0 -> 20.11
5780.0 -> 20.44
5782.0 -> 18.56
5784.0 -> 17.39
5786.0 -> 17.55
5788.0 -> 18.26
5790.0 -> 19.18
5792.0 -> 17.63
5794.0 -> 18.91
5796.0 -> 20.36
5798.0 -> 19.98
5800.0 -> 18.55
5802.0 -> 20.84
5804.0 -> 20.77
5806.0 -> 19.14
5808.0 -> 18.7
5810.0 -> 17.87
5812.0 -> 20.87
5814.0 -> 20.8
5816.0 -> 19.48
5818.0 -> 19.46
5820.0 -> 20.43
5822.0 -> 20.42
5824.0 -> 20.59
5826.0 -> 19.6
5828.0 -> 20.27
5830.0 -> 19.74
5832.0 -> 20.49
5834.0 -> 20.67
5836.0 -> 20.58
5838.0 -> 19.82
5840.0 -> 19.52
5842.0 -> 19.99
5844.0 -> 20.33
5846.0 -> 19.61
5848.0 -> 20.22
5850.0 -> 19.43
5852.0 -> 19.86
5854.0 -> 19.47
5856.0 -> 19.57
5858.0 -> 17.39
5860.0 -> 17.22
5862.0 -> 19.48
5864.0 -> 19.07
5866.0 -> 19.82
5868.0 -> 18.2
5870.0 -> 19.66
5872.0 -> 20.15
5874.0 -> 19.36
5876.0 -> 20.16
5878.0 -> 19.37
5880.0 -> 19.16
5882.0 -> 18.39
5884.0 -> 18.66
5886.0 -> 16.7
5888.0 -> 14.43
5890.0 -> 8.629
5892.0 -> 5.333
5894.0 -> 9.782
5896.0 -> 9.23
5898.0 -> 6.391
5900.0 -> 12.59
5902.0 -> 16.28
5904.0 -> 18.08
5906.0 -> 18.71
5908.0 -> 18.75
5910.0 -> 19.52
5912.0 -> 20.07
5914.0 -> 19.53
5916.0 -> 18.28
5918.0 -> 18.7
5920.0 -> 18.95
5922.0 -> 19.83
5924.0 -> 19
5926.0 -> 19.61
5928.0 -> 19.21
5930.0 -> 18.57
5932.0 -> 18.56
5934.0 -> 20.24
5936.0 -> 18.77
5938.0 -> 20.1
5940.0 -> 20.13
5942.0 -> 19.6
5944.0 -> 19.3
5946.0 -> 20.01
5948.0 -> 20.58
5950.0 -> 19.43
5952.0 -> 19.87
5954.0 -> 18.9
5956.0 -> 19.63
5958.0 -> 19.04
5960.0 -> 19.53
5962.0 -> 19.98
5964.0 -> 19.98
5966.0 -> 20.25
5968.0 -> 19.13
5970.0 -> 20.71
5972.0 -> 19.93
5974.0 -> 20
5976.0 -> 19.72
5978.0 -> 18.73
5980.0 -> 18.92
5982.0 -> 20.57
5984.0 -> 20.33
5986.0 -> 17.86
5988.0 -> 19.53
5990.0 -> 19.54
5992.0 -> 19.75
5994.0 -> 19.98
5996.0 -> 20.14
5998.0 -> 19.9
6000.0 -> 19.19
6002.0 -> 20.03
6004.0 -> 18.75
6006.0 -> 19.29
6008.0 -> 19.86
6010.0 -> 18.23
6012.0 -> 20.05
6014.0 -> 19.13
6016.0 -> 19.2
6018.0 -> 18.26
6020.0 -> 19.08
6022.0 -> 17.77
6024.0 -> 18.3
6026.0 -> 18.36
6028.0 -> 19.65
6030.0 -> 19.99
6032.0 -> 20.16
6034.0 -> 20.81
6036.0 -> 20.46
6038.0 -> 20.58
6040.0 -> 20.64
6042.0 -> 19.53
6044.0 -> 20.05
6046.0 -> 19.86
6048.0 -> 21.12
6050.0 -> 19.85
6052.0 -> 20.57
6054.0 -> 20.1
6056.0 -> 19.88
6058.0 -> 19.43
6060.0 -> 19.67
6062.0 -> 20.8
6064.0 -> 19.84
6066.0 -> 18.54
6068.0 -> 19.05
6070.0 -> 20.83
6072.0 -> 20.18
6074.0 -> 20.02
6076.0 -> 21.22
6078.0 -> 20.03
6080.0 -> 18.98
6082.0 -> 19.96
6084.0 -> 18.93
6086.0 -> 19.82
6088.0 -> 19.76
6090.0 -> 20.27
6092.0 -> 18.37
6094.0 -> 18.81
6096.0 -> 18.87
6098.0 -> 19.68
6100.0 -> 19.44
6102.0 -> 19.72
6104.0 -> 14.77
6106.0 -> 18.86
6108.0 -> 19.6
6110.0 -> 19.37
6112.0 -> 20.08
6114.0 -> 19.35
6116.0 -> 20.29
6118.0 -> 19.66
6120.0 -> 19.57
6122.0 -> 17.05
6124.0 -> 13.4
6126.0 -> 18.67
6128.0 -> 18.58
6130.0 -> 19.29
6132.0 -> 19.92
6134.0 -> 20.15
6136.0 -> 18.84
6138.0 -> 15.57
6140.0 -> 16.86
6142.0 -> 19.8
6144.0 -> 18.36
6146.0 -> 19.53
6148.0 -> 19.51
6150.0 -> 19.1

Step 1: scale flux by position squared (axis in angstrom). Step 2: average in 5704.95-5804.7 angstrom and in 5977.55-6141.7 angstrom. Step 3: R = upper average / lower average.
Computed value 1.1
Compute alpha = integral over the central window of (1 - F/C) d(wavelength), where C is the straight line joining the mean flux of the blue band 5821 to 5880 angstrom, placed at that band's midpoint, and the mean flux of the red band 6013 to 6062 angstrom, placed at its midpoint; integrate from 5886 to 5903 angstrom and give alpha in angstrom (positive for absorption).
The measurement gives 7.74 angstrom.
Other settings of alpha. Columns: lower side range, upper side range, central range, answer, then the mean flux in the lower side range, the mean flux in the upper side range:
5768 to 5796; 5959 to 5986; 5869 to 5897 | 5.5 angstrom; 19.1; 19.8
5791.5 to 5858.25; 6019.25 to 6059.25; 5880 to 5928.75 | 9.2 angstrom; 19.8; 19.8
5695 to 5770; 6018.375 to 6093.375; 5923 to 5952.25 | -0.1 angstrom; 19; 19.8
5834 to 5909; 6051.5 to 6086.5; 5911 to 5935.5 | -1.6 angstrom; 17.3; 19.9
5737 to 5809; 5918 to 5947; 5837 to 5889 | 0.8 angstrom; 19.3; 19.4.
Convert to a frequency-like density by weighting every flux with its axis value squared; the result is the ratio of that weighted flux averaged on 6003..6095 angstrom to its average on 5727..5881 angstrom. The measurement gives 1.1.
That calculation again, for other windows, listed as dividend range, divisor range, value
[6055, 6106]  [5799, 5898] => 1.14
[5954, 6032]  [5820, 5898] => 1.13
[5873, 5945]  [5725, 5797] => 0.94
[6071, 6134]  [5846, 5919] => 1.20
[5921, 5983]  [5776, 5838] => 1.05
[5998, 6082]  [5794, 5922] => 1.14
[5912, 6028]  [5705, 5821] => 1.08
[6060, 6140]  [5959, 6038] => 1.01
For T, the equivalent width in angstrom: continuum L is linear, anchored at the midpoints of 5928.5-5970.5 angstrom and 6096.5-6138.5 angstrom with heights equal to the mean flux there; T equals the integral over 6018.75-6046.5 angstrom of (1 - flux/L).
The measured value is -0.7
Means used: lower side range 19.6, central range 19.6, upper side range 18.7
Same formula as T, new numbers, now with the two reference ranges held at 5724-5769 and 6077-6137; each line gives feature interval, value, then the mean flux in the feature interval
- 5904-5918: 0.1 angstrom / 19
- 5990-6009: -0.5 angstrom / 19.6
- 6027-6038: -0.7 angstrom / 20.2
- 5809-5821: -0.3 angstrom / 19.8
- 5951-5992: -1.0 angstrom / 19.6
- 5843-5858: -0.3 angstrom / 19.6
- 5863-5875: -0.1 angstrom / 19.4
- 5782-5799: 0.6 angstrom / 18.7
